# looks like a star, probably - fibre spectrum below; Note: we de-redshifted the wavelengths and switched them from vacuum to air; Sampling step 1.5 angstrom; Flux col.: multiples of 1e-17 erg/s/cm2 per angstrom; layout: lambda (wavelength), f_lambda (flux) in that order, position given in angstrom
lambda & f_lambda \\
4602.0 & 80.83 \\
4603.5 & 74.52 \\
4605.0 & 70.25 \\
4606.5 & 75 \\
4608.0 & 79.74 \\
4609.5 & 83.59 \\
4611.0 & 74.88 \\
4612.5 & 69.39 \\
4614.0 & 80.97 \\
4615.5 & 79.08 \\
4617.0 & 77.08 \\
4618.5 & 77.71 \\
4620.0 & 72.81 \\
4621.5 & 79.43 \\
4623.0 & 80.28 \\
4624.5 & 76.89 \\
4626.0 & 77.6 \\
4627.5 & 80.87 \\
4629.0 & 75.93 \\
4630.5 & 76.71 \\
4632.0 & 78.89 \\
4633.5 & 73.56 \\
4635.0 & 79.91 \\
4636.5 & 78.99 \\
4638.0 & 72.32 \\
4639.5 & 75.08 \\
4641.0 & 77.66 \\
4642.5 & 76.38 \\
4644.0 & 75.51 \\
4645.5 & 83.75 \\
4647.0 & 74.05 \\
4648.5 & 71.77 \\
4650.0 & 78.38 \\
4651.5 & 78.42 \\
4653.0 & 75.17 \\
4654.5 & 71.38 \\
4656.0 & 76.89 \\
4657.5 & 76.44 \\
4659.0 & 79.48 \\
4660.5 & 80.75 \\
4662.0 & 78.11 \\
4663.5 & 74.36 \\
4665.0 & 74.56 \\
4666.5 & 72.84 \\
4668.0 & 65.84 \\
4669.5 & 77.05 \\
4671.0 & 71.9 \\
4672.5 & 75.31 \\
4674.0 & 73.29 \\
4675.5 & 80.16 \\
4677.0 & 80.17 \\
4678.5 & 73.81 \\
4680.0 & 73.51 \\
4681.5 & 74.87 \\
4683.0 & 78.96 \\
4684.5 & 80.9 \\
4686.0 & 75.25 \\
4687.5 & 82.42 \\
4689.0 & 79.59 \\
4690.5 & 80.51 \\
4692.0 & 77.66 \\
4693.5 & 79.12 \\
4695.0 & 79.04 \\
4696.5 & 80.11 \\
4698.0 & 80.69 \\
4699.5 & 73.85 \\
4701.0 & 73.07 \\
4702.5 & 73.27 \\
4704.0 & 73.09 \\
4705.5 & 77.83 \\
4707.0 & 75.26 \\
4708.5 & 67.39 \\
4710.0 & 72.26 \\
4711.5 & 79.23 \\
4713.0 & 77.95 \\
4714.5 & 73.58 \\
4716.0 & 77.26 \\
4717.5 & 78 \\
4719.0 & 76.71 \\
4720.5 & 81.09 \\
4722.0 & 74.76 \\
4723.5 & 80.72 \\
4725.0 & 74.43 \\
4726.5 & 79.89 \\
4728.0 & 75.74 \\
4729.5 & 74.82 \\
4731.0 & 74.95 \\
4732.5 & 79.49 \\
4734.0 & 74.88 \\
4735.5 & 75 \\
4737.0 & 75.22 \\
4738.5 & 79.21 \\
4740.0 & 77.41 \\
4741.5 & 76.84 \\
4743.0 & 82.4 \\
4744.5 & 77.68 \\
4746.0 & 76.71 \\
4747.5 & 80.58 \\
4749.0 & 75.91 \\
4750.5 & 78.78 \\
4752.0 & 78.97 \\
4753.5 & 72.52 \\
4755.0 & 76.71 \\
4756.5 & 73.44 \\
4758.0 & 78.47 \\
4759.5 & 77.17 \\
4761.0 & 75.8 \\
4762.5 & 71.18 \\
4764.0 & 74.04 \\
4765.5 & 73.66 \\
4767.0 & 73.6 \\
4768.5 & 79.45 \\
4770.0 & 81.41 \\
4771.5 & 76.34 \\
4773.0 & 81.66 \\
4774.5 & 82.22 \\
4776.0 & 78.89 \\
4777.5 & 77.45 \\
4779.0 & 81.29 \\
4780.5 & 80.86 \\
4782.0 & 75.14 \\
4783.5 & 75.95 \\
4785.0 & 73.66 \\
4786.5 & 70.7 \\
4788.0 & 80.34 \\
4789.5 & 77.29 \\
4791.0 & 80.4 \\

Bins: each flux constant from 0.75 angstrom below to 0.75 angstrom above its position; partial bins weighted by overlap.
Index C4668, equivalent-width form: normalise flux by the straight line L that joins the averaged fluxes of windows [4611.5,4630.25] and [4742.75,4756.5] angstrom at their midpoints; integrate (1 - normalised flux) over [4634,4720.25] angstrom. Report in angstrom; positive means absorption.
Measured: 1.1 angstrom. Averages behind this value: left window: 77.3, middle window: 76.4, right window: 77.4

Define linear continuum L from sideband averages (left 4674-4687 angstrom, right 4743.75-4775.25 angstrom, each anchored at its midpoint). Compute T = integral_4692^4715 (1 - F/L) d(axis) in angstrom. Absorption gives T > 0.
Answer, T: 0.4 angstrom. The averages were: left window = 77.1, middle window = 75.8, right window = 77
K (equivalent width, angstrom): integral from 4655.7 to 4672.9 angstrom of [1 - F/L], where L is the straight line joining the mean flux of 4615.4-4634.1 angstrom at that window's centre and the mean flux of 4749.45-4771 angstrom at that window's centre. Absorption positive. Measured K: 0.40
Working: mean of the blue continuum 77.4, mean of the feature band 75.3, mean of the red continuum 76.1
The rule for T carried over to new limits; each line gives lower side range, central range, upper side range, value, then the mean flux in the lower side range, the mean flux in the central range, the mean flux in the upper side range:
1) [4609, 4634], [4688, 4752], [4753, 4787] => -0.1 angstrom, 77.4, 77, 76.7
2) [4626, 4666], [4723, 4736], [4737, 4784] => 0.1 angstrom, 76.7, 76.6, 77.4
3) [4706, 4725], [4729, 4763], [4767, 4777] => 0.5 angstrom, 76.1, 76.8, 79.5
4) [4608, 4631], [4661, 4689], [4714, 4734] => 0.5 angstrom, 77.6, 75.9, 77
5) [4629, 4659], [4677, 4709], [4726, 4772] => -0.1 angstrom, 76.4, 76.8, 76.7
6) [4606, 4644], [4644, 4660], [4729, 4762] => 0.1 angstrom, 77.2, 76.6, 76.9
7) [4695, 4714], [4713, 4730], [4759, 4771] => -0.3 angstrom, 75.5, 77.1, 75.8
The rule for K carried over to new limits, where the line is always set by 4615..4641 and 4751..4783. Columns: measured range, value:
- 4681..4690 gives -0.2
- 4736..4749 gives -0.1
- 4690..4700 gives -0.2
